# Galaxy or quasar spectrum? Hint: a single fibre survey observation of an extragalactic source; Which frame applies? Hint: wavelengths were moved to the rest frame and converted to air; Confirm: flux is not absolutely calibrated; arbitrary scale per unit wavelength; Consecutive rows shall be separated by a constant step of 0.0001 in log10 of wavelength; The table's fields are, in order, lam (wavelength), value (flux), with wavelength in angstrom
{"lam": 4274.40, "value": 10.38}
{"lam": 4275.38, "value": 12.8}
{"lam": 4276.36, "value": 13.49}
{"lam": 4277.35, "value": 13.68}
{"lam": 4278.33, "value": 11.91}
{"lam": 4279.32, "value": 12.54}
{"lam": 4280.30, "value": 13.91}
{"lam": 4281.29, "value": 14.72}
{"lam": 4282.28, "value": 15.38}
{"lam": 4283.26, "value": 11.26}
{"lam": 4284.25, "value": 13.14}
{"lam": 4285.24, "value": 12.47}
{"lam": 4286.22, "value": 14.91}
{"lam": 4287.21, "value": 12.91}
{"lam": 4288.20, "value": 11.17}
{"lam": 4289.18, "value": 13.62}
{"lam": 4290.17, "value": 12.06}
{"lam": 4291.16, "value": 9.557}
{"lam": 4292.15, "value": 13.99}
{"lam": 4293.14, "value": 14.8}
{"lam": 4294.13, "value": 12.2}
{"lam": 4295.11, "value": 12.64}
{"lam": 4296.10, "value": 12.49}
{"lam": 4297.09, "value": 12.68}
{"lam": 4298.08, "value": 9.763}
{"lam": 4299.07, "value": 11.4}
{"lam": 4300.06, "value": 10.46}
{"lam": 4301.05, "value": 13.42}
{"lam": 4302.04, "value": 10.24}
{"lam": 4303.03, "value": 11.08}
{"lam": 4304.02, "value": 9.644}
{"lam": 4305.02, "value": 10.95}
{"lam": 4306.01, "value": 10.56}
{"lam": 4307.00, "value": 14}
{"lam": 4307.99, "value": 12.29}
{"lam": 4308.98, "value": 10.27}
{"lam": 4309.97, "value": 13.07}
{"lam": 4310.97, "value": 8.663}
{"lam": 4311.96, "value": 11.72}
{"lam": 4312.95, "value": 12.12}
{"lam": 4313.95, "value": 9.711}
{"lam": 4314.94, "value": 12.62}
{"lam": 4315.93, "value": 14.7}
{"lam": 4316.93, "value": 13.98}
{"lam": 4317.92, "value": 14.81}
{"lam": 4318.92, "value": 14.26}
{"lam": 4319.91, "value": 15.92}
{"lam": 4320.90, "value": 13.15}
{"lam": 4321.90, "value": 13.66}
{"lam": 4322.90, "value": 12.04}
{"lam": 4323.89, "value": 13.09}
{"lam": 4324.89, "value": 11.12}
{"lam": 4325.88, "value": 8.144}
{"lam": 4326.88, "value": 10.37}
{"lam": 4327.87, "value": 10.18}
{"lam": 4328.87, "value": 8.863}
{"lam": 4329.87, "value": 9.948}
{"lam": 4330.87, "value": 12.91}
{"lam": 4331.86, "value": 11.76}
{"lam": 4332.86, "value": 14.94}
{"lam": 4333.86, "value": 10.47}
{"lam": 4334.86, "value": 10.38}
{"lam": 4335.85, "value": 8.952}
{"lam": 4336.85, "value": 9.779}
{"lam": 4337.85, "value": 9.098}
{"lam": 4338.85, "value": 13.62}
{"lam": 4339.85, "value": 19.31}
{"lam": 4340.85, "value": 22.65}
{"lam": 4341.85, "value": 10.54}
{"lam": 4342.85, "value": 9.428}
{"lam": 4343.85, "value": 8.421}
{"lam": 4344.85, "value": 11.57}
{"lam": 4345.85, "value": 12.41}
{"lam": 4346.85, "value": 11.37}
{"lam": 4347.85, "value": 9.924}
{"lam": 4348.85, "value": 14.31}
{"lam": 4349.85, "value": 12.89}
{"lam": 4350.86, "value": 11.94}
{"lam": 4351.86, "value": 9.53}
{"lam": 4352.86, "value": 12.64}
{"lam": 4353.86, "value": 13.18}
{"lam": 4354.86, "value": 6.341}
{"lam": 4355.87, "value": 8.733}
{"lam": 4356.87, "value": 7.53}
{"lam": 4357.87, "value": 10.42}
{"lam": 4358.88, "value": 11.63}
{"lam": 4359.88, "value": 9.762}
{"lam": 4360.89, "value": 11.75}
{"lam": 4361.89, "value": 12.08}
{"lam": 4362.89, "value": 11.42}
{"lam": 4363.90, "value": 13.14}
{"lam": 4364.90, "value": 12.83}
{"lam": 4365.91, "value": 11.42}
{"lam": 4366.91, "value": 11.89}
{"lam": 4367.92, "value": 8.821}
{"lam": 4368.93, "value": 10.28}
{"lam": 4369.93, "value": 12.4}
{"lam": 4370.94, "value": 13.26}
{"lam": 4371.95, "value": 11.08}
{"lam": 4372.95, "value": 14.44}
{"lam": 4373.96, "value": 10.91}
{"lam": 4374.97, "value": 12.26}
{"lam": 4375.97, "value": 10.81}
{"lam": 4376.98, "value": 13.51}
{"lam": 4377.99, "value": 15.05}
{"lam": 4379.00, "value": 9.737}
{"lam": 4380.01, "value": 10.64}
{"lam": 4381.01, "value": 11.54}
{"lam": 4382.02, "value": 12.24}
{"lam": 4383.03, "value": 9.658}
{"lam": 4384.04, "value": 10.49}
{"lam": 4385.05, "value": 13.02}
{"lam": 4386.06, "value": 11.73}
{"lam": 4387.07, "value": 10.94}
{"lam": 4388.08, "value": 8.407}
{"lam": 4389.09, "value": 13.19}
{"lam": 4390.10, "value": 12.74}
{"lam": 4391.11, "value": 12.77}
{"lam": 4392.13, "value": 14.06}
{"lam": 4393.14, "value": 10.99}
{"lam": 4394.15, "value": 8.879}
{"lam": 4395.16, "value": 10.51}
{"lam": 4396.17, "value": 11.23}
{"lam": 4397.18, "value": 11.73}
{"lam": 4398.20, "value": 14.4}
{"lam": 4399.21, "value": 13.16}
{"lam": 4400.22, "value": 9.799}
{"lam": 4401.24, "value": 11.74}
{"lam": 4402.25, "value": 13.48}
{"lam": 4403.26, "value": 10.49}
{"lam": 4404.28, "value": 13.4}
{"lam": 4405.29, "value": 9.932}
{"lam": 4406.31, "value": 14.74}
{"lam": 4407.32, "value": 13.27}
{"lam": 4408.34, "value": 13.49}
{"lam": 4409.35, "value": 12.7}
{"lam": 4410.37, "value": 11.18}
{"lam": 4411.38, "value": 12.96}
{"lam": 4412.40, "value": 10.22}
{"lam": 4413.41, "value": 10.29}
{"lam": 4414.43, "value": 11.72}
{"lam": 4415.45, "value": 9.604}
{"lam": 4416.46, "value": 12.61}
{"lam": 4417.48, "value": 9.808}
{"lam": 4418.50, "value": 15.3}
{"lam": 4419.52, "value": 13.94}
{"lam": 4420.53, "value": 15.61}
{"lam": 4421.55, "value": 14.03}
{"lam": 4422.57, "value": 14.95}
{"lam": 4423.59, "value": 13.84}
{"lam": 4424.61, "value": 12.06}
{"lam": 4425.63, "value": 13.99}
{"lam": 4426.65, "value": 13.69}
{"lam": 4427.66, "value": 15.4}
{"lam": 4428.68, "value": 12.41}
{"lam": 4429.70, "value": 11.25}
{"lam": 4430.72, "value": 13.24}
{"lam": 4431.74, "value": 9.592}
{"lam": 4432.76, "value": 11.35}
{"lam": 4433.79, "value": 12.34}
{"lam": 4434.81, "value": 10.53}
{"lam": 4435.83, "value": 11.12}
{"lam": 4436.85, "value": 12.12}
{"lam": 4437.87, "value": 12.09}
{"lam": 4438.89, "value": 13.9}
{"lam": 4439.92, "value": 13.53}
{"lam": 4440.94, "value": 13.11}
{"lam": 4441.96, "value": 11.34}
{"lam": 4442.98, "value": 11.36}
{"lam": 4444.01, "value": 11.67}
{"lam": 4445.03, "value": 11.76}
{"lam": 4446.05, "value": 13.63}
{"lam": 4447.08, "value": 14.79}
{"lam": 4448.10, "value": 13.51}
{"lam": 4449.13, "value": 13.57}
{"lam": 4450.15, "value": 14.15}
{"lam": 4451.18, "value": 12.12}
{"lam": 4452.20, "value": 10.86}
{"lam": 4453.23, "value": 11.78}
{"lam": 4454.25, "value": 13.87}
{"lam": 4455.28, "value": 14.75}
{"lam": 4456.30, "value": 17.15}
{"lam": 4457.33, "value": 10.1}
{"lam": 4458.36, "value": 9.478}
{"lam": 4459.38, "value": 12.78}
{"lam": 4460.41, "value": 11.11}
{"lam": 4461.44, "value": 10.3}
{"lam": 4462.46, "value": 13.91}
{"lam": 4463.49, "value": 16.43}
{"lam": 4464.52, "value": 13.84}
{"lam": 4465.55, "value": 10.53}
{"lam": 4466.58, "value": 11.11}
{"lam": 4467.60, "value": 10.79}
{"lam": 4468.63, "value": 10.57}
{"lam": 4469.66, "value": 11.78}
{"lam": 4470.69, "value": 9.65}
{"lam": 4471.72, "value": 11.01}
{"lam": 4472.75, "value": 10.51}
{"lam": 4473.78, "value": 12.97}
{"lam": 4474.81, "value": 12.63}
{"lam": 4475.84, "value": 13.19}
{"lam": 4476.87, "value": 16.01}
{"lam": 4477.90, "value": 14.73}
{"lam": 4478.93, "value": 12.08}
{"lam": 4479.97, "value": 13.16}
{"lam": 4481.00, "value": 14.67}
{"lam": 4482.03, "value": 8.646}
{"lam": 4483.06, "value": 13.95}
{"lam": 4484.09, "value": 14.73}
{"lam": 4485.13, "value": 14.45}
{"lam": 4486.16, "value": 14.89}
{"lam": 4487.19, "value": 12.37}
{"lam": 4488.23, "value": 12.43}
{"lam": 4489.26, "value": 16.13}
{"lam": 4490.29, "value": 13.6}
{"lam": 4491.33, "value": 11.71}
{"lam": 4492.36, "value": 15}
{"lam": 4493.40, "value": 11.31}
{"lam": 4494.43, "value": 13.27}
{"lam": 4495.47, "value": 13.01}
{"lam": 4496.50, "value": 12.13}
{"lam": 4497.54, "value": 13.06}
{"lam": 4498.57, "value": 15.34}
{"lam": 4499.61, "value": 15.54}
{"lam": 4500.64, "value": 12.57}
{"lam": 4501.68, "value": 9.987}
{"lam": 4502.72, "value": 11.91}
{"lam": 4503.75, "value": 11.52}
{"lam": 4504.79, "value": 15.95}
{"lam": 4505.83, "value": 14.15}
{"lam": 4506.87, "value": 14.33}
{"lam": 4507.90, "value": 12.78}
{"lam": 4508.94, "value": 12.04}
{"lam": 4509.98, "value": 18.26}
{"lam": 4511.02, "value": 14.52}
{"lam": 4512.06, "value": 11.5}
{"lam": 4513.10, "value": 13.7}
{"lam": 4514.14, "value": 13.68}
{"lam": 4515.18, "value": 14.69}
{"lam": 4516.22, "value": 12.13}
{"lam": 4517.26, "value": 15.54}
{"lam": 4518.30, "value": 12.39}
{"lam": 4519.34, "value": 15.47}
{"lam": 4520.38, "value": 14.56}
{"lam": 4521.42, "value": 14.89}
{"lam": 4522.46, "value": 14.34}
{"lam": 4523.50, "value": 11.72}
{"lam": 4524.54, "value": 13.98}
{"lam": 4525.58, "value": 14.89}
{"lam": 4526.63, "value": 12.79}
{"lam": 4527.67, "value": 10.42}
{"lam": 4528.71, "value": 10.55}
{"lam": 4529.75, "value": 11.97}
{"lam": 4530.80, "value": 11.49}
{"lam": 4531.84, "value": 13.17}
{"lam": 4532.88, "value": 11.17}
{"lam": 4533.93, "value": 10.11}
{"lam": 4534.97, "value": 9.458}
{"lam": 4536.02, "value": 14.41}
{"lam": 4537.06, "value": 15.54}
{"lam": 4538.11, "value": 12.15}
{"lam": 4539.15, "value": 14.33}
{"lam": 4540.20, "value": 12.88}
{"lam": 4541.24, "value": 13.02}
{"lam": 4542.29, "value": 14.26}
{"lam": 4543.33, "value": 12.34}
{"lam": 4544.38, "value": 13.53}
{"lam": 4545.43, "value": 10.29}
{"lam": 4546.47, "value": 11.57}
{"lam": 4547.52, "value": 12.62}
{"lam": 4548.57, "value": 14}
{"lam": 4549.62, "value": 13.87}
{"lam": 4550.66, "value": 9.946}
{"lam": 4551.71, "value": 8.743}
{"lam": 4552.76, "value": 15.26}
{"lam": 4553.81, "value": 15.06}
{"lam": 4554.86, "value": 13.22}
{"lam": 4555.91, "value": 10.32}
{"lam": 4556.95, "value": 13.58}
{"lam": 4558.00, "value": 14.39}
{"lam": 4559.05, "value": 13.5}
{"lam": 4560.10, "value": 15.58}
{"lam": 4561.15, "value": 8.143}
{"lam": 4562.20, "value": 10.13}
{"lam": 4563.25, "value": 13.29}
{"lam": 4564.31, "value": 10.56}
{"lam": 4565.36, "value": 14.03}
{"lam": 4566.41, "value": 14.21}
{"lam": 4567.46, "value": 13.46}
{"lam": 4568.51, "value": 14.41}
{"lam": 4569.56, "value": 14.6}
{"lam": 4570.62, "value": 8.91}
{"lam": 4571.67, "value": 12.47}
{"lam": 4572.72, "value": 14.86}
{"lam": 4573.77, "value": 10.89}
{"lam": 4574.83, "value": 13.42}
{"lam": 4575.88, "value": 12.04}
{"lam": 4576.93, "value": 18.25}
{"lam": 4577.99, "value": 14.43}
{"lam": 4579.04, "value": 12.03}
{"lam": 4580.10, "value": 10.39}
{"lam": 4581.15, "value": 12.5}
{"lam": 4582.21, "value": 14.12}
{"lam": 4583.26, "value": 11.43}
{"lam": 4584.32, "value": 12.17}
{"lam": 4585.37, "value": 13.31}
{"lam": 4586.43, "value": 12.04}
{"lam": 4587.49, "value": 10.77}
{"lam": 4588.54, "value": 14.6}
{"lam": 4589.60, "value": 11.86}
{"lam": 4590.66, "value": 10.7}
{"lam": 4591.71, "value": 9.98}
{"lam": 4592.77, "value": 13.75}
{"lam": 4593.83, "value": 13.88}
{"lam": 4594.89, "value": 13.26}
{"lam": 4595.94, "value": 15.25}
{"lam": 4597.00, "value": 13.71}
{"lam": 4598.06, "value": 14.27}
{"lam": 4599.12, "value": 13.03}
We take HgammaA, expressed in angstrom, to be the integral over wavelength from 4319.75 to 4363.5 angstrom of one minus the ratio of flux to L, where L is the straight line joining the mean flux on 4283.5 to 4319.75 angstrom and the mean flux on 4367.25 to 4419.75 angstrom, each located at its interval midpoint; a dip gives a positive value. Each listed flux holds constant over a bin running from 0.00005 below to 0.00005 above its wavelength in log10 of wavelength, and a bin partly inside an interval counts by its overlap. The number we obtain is 1.9 angstrom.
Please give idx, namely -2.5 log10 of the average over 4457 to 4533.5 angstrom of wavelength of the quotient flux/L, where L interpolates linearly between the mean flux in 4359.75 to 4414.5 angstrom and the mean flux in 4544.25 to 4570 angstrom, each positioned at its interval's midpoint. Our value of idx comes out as -0.048 mag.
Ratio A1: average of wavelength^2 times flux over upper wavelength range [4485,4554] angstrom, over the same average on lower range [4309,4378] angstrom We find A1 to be 1.21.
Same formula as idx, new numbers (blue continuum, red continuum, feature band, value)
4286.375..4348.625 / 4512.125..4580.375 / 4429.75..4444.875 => 0.048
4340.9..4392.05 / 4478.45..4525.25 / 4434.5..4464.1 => 0.005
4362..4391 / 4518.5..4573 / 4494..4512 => -0.083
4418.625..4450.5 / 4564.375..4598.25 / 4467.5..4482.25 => 0.057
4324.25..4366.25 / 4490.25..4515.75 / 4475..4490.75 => -0.040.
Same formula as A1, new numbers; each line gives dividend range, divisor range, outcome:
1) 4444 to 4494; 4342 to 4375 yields 1.20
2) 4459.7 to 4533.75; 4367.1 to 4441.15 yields 1.12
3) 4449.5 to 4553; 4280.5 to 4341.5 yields 1.14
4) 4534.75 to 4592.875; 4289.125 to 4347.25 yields 1.18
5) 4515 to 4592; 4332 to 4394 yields 1.19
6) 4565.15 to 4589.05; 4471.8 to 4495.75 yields 1.02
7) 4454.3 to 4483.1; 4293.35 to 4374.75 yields 1.13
